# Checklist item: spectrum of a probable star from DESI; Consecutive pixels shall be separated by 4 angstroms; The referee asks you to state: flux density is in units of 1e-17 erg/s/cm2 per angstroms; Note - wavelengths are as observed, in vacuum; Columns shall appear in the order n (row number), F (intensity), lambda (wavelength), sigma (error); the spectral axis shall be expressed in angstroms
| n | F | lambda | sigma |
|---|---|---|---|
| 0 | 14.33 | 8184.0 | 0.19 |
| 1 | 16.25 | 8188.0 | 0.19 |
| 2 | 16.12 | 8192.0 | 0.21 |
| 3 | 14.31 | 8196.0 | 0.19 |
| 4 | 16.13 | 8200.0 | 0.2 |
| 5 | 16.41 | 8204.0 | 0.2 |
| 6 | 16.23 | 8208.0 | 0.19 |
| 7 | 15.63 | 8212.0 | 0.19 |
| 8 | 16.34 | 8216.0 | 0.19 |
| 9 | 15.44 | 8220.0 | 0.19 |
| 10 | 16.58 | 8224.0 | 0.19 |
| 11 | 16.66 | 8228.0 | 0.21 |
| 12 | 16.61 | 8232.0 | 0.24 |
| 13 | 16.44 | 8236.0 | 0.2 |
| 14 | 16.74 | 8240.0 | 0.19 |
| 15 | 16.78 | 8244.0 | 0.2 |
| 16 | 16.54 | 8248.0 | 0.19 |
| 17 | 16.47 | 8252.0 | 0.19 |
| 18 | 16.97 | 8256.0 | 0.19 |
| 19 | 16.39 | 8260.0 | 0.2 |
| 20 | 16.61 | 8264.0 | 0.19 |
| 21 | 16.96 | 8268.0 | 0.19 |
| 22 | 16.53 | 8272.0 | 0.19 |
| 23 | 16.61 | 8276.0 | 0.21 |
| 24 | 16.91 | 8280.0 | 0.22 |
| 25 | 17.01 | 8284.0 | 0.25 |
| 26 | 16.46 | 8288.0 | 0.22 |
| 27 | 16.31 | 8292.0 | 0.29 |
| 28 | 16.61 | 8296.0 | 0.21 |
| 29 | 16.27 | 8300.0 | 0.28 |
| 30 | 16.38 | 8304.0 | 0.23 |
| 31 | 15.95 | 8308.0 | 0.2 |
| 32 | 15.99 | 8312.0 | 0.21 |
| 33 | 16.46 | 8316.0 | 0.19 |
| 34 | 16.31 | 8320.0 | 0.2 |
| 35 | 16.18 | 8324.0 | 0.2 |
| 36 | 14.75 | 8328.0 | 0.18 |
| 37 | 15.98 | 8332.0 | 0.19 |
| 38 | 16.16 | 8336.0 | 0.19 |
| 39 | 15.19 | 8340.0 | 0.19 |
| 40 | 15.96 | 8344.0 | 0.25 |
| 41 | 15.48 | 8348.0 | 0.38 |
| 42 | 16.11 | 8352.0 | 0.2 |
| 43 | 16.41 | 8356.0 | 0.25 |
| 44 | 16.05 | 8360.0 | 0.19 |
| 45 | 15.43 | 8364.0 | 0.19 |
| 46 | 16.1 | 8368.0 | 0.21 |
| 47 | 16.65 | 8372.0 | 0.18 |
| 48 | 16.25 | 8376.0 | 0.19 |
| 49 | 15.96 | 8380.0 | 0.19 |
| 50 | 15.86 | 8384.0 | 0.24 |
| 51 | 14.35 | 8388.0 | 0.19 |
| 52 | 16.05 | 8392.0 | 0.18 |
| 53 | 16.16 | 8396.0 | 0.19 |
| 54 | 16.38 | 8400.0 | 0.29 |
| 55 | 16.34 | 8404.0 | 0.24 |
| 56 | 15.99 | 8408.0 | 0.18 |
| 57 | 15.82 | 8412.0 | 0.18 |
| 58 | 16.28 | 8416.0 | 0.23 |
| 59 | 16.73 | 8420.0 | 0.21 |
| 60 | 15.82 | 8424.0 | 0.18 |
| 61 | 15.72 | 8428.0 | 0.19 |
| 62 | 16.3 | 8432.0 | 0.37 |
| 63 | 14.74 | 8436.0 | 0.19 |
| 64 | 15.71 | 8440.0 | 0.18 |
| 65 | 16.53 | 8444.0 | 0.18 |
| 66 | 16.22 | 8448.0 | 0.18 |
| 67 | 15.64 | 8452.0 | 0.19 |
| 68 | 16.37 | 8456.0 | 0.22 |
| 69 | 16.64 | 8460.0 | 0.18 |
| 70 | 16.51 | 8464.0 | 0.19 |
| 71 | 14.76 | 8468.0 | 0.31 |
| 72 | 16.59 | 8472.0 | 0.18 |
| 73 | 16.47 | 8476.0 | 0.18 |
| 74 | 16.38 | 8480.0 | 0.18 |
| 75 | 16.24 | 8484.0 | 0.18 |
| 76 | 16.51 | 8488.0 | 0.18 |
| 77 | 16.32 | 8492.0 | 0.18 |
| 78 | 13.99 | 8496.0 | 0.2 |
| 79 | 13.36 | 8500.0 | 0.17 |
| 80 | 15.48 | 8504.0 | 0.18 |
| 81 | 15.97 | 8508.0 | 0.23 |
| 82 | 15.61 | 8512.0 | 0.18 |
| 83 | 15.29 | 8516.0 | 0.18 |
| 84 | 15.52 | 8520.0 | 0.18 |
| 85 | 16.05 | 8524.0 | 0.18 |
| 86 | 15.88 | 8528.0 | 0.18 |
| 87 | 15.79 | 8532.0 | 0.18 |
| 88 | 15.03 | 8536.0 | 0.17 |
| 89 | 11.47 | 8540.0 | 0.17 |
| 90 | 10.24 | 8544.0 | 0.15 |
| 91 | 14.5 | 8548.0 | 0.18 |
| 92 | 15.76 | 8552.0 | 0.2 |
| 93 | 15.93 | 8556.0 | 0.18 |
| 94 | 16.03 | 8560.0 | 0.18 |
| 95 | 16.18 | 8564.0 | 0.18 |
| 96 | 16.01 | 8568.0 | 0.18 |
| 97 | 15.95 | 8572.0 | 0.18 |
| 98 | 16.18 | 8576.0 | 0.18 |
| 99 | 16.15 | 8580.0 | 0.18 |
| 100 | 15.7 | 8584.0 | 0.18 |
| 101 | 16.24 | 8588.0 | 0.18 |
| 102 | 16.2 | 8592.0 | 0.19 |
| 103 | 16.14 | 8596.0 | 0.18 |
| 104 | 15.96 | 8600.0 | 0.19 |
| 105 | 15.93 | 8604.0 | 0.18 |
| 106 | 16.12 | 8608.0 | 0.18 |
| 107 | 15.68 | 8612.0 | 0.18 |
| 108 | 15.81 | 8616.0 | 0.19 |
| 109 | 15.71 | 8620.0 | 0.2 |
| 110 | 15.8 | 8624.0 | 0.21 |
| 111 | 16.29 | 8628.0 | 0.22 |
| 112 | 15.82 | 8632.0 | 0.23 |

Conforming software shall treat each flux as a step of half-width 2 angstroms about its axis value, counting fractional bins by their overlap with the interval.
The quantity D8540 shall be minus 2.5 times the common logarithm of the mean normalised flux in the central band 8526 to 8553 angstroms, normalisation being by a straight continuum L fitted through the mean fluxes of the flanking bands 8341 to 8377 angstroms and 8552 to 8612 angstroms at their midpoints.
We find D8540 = 0.144 mag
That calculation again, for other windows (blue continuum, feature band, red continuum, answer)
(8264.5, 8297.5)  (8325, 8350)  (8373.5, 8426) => 0.051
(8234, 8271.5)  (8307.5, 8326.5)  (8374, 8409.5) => 0.011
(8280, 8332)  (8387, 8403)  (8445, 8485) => 0.024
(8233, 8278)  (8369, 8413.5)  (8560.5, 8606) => 0.028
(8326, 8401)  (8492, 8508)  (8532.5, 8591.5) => 0.045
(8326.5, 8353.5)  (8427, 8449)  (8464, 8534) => -0.013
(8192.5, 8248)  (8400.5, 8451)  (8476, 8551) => -0.045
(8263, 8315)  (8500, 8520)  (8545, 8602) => 0.043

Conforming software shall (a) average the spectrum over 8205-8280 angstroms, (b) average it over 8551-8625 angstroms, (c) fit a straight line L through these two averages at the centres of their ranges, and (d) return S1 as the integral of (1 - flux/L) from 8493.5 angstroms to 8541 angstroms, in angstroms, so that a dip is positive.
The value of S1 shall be 3.1 angstroms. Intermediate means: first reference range 16.5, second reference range 16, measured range 15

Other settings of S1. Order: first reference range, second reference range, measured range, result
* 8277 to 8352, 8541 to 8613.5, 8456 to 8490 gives -1.0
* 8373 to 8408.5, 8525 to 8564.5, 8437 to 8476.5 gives -1.8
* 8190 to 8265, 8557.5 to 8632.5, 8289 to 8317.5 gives -0.1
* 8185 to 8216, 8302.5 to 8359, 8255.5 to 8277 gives -1.0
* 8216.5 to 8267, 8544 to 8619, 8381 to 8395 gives 0.6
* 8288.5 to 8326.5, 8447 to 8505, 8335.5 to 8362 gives 0.4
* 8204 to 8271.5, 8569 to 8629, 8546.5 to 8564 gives 0.4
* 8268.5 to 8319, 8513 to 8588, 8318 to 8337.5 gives 0.5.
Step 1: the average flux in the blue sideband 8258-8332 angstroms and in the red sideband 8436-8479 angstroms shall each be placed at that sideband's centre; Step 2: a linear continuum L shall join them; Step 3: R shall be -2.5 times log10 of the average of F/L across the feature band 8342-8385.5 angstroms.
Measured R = 0.015 mag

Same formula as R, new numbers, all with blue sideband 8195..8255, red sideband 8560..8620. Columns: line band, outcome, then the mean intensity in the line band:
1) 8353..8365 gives 0.01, 16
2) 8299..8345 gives 0.02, 16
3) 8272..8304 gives -0.02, 16.6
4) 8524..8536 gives 0.02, 15.7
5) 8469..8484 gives -0.02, 16.3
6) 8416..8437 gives 0.01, 16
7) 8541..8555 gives 0.18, 13.5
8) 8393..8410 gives 0.00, 16.2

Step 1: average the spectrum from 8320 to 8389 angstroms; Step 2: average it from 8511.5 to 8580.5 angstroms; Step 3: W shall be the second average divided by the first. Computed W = 0.96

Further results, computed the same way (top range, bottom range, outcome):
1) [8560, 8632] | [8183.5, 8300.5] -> 0.98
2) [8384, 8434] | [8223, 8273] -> 0.96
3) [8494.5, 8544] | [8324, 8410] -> 0.93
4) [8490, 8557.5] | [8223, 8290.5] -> 0.89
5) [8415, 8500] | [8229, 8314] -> 0.96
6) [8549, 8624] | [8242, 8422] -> 0.98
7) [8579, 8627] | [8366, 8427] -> 0.99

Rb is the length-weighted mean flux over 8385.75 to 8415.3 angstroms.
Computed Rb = 15.9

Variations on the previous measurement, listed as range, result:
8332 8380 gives 16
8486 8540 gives 15.3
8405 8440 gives 15.9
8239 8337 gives 16.4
